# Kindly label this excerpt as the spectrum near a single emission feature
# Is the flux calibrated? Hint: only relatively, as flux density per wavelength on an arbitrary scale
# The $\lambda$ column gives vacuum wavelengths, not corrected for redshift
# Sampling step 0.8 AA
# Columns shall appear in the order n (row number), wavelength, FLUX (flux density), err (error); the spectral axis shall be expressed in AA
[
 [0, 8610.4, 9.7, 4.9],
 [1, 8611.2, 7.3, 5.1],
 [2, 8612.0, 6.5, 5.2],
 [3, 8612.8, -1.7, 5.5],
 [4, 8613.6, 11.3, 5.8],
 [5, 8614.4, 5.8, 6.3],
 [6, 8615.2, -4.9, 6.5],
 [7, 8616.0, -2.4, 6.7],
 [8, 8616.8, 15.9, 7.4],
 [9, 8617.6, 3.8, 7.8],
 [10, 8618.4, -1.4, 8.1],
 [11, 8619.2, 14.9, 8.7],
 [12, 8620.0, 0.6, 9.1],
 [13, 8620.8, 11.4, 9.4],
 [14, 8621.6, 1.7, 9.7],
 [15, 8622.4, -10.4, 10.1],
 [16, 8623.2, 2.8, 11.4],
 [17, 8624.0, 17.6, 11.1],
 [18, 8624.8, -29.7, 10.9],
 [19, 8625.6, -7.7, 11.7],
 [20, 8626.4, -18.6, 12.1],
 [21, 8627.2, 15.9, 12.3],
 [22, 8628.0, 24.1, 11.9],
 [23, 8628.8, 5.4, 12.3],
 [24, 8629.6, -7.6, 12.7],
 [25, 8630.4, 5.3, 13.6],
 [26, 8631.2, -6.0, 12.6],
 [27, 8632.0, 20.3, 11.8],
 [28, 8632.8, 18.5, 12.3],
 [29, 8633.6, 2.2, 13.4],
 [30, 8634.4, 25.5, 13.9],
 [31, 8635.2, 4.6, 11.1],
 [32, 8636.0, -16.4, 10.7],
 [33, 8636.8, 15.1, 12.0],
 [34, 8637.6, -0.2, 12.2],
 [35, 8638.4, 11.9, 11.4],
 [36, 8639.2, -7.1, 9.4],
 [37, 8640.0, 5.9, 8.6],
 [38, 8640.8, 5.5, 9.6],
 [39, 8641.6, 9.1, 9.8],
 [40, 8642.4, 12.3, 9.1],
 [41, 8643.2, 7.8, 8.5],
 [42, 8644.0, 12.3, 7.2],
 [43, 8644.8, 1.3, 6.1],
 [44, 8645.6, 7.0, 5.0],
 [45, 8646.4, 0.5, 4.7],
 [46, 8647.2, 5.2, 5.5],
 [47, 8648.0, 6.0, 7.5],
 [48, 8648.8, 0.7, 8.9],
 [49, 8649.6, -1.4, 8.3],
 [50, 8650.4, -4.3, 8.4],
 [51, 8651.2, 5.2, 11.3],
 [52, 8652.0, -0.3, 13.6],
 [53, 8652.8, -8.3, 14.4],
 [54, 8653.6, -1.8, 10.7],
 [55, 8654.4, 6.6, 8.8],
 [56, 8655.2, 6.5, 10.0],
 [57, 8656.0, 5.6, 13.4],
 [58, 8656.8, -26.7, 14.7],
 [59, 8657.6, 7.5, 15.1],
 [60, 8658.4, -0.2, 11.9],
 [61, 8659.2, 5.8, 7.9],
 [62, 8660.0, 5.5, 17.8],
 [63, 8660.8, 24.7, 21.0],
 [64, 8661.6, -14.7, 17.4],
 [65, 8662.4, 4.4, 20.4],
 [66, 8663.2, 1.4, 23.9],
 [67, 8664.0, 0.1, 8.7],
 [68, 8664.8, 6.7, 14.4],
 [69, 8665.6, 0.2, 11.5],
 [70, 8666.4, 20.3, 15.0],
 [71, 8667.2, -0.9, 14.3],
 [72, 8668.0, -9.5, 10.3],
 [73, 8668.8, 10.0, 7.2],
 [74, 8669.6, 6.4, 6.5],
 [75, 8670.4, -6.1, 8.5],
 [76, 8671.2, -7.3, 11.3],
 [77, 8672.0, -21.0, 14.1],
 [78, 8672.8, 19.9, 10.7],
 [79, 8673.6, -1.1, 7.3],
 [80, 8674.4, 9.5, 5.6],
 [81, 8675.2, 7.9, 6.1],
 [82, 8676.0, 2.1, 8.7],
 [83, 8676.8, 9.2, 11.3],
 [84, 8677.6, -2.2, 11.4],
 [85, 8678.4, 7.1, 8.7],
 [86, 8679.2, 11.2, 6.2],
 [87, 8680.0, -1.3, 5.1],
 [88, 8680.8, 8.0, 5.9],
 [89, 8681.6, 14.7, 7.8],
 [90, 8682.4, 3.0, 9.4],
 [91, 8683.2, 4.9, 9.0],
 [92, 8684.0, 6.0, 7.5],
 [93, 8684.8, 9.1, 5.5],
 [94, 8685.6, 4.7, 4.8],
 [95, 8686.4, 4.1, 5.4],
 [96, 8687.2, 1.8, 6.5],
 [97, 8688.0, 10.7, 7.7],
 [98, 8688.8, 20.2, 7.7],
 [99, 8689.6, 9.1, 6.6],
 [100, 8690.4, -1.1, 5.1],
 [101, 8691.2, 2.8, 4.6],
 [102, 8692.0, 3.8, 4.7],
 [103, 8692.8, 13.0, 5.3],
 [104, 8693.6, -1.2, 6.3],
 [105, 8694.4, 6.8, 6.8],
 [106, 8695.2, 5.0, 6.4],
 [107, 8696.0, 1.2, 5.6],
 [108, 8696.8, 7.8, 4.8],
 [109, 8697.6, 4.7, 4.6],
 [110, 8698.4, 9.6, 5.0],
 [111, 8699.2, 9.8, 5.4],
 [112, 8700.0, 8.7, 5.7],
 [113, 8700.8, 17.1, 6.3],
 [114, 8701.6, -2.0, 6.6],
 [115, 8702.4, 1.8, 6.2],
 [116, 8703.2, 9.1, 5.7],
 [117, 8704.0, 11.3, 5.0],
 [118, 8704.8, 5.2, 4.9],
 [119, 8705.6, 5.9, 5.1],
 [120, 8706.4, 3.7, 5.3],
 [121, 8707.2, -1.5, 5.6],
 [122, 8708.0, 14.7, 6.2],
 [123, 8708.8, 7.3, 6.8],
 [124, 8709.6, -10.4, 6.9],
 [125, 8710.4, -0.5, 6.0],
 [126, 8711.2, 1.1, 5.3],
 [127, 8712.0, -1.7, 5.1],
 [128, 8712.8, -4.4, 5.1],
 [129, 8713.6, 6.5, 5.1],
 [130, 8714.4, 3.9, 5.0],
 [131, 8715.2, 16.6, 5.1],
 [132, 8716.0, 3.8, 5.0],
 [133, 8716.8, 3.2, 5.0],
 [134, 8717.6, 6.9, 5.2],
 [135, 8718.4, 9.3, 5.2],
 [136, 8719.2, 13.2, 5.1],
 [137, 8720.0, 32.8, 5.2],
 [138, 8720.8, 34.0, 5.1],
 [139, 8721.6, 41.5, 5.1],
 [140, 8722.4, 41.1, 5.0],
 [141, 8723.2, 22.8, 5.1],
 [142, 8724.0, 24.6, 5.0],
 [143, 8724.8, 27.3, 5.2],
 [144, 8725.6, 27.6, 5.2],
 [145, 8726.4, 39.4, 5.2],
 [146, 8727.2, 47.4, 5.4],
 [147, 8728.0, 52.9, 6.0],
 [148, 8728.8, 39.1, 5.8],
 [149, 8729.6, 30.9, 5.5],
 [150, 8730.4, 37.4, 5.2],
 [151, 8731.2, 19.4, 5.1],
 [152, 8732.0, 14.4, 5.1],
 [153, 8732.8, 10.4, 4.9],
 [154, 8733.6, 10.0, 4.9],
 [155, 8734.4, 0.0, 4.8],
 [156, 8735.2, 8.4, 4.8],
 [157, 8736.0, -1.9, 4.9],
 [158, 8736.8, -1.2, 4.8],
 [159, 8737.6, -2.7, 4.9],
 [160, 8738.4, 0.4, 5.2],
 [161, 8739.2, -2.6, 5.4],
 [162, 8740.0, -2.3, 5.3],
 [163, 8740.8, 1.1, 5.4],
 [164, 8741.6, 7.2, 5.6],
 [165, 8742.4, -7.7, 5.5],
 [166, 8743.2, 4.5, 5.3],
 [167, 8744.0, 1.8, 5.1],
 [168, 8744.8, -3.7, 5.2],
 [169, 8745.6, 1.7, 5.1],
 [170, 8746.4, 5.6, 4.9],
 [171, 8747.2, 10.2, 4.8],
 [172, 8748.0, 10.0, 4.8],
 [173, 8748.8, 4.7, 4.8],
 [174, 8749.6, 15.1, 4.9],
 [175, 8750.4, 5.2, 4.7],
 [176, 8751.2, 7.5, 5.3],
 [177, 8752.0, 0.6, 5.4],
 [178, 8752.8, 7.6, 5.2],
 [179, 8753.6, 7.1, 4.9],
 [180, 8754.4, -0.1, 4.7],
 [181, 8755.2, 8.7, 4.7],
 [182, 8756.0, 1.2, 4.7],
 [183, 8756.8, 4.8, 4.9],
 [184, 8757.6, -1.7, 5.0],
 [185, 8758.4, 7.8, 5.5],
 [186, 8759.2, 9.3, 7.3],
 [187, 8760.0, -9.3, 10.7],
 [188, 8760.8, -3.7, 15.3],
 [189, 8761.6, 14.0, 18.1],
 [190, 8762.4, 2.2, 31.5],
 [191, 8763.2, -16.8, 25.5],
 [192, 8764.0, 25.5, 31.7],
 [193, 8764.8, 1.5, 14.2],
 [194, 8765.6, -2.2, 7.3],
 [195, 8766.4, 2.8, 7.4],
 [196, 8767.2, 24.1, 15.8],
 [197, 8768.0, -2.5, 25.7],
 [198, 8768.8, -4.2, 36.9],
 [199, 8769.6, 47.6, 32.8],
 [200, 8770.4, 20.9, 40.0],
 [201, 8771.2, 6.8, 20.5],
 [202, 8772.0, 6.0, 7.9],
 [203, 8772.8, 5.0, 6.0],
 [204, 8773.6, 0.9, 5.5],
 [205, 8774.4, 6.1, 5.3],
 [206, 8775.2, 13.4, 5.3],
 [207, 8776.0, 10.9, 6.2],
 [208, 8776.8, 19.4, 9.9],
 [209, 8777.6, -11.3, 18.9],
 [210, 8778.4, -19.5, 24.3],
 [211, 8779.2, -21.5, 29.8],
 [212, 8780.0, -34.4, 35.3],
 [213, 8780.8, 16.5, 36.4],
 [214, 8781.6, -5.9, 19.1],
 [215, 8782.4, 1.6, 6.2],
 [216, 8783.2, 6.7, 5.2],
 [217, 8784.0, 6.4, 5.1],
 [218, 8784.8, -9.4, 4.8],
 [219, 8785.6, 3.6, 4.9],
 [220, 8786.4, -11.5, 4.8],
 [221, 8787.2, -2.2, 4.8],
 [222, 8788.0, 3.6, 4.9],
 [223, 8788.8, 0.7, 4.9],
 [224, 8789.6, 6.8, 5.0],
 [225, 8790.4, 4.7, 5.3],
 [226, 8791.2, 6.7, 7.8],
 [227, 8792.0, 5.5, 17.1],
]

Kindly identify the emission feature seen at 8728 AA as [O II] 3727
